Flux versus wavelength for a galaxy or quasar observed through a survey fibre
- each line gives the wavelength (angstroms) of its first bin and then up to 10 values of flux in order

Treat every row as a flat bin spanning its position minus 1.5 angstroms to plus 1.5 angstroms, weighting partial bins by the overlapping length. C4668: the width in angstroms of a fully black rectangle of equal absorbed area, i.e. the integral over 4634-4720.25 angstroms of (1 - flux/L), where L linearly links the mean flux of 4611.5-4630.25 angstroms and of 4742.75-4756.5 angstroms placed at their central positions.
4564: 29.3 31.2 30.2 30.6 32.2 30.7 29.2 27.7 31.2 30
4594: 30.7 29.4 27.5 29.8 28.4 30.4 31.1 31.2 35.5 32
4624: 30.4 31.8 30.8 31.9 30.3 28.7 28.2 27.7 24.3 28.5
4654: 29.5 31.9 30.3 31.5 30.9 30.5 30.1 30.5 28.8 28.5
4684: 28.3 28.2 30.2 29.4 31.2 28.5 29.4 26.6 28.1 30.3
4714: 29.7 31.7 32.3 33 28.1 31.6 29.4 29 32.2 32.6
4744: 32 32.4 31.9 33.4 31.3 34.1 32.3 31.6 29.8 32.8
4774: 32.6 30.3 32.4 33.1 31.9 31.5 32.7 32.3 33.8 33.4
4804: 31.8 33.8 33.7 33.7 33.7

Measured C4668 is 7.1 angstroms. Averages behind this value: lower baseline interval 31.9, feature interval 29.4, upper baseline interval 32.3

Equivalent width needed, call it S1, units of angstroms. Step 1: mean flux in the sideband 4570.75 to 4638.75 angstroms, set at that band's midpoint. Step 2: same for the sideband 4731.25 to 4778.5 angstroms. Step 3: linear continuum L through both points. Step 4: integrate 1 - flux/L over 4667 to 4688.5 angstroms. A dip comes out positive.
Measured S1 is 1.3 angstroms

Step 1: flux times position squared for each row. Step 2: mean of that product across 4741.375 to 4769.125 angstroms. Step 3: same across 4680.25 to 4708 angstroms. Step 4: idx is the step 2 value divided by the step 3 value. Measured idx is 1.1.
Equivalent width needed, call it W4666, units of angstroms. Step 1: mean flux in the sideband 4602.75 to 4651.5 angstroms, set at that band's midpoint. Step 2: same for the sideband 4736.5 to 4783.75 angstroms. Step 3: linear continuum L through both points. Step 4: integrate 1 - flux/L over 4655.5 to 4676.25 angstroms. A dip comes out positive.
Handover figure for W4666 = -0.1 angstroms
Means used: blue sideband 30.1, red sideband 32.2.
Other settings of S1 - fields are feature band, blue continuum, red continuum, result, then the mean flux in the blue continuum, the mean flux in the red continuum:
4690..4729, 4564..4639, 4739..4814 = 2.18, 30.5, 32.4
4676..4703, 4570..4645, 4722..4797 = 1.68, 30.3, 31.8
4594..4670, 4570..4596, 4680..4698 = -0.74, 30.3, 29.3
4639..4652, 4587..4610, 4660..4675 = 1.30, 29.6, 30.7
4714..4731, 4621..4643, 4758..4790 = 0.17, 30.5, 32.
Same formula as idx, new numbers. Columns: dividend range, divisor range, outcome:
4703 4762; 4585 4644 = 1.07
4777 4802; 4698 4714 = 1.17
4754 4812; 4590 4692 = 1.15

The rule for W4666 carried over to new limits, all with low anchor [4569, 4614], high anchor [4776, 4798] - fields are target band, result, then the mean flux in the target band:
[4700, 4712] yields 1.1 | 28.5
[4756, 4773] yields -0.1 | 32.1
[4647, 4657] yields 0.8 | 28.3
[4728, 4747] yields 0.2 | 31.2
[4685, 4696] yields 0.6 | 29.5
